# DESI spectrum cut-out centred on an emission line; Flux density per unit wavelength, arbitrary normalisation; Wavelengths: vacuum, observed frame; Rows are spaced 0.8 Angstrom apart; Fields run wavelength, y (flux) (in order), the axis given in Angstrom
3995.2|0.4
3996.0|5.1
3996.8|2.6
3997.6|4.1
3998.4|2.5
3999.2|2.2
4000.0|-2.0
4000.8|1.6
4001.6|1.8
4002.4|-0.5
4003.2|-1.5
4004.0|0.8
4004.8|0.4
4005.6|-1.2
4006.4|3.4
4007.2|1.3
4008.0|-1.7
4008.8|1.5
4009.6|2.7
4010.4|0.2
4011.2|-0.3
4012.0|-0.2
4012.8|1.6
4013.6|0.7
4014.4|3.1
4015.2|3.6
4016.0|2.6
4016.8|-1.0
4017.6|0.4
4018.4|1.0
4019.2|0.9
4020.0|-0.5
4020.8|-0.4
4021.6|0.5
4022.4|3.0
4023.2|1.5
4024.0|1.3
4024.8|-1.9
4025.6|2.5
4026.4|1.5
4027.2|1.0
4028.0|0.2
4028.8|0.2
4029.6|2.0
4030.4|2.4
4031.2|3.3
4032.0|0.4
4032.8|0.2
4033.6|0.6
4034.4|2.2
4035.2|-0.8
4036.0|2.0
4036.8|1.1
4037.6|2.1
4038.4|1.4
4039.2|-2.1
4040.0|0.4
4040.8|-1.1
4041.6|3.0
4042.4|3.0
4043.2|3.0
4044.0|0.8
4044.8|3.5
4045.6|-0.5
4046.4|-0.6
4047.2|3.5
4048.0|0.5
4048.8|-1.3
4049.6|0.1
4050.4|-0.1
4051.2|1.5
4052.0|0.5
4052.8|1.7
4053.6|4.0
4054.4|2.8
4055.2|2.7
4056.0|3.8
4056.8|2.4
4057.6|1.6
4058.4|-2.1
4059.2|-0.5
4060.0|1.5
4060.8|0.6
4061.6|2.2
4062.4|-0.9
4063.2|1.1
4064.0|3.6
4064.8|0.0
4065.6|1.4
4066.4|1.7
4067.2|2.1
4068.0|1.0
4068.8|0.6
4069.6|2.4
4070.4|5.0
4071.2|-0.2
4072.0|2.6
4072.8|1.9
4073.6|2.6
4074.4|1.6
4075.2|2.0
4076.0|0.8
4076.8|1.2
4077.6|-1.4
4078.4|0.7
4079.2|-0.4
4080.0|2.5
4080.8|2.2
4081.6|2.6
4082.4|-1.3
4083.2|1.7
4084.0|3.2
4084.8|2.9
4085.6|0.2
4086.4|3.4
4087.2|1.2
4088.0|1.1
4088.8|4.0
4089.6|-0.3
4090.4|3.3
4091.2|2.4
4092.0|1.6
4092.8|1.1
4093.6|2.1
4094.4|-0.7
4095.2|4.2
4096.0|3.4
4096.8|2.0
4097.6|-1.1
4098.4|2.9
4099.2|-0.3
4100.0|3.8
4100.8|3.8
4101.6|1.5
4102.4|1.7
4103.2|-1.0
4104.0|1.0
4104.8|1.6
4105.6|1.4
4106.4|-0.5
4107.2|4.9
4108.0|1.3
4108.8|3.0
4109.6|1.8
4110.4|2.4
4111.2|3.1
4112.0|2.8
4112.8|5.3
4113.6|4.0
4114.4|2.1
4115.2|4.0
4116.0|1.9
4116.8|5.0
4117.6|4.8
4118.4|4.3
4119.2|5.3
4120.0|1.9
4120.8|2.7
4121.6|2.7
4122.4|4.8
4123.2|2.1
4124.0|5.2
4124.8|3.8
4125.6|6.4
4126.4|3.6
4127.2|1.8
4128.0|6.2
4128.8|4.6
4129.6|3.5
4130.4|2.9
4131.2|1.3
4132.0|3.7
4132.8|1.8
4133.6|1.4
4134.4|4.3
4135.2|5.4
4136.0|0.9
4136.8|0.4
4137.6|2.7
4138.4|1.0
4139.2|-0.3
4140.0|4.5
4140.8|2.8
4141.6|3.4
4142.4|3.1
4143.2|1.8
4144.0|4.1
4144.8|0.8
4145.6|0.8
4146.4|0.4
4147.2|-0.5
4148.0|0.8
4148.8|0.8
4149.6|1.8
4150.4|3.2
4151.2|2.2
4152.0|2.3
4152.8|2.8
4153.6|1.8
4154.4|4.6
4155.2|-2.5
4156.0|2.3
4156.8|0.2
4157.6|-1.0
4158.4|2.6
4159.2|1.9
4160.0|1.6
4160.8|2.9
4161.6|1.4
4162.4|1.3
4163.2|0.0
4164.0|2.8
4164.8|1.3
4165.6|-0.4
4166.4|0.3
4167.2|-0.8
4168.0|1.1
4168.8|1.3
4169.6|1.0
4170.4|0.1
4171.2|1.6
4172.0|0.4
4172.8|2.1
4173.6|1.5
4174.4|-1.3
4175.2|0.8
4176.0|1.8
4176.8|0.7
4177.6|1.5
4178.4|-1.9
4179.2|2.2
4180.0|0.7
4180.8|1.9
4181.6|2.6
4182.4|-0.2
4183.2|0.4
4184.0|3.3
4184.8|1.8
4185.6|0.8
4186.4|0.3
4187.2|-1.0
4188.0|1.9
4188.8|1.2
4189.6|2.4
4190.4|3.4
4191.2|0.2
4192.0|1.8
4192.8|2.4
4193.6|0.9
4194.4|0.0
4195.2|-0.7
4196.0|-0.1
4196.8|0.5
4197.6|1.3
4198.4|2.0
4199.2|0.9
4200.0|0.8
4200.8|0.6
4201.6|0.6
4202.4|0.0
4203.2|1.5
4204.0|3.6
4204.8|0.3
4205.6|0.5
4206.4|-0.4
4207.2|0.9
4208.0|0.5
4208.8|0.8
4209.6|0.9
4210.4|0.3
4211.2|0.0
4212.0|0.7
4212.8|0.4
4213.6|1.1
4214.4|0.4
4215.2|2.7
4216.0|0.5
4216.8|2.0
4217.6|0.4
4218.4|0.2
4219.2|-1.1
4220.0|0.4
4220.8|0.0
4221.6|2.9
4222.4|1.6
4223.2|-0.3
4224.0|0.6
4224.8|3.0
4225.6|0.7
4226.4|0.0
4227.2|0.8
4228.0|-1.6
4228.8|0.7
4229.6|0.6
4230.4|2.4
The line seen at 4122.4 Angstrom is C IV 1549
